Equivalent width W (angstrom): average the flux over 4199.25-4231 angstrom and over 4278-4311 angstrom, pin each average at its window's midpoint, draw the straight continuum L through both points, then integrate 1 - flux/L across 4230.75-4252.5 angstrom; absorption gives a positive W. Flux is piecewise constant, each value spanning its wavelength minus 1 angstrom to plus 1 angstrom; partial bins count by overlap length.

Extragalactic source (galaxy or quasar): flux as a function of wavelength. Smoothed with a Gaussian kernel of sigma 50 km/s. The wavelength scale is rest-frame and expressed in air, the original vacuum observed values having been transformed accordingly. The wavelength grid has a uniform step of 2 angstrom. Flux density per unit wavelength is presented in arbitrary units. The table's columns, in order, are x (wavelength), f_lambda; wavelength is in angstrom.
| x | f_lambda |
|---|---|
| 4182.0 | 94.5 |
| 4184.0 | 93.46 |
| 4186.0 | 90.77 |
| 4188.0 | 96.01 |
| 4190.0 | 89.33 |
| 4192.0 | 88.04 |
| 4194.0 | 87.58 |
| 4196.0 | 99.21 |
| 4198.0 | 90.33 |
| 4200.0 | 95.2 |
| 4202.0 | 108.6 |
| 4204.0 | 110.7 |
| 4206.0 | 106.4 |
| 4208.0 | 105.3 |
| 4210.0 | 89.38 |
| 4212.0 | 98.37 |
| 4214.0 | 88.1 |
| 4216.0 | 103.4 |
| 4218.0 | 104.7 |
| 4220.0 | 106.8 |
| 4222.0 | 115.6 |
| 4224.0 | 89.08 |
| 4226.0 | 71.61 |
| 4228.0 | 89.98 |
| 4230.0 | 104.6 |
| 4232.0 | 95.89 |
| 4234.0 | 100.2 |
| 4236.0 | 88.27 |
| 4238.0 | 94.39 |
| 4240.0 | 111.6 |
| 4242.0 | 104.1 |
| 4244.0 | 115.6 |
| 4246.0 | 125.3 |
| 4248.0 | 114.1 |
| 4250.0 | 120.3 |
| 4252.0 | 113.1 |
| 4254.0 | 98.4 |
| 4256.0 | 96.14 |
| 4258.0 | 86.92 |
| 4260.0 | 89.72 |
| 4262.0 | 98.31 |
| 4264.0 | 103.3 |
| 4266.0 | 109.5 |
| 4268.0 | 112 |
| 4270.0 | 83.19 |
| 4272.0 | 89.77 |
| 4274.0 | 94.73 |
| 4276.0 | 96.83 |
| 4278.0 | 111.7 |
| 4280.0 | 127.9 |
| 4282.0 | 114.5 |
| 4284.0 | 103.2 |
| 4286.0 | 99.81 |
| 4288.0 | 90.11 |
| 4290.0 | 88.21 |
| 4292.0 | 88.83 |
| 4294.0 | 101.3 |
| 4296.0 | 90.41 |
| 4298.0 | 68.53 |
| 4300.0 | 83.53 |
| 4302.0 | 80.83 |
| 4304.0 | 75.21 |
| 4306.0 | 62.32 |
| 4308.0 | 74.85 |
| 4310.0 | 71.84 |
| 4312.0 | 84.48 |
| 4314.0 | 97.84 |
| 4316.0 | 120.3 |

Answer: -2.6 angstrom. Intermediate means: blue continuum 99.3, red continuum 89.5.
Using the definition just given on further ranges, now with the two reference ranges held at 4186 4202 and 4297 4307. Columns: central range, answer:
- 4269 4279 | -2.06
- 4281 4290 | -2.73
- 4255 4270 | -3.21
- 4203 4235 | -3.60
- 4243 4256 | -4.62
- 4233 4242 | -1.45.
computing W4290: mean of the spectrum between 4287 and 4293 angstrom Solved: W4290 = 89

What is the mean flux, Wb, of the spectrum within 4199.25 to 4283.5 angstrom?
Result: 102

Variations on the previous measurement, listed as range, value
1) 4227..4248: 104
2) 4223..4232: 89.6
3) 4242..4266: 106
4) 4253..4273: 96.7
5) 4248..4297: 101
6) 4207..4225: 100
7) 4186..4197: 91.9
